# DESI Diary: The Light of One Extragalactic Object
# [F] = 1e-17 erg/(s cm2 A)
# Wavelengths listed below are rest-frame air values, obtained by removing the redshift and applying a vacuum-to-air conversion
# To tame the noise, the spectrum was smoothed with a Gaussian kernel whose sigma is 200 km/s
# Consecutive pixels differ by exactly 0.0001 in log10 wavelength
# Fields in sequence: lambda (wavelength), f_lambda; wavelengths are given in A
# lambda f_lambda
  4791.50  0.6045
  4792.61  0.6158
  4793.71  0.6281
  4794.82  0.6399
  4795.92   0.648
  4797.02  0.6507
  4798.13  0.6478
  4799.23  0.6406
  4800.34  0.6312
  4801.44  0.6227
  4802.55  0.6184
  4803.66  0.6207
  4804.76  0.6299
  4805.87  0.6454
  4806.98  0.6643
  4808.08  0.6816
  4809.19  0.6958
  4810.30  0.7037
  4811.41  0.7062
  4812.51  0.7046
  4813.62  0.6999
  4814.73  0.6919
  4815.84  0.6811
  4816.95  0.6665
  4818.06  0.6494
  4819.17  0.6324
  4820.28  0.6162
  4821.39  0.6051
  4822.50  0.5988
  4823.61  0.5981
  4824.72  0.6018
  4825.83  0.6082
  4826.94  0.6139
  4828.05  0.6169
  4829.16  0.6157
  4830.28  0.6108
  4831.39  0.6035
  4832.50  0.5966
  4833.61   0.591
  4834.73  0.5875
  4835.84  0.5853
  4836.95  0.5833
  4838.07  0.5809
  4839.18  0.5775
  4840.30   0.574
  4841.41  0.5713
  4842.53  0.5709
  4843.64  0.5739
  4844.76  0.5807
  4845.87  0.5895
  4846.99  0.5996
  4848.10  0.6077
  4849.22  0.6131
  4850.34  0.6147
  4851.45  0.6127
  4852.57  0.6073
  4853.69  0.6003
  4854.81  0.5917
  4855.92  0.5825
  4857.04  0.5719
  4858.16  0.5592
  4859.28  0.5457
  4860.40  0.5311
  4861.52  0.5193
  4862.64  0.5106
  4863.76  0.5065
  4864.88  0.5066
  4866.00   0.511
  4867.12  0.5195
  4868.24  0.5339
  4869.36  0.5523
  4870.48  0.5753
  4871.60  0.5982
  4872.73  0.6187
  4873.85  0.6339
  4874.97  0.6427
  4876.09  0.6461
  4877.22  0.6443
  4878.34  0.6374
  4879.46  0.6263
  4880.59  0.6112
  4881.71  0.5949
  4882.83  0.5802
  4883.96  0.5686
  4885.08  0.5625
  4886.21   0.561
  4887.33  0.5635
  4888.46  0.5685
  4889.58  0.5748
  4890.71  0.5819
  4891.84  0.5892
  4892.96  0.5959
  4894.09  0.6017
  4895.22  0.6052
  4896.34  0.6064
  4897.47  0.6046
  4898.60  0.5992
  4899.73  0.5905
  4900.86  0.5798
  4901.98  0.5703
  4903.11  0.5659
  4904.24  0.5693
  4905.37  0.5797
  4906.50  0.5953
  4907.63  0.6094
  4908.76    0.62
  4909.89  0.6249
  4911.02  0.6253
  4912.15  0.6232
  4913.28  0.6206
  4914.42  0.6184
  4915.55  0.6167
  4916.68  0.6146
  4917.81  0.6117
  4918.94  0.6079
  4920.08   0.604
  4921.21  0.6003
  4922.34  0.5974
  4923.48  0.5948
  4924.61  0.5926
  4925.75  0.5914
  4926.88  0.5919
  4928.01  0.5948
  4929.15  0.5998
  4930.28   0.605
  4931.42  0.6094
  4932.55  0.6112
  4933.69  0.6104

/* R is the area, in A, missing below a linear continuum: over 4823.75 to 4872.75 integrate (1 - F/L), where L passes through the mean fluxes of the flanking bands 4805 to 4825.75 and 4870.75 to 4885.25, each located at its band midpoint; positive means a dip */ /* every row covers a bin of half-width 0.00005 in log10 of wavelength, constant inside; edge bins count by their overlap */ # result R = 4.4 A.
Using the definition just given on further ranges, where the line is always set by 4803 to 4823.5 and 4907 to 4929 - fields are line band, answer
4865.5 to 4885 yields 1.10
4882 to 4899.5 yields 1.04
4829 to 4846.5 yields 1.64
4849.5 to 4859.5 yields 0.78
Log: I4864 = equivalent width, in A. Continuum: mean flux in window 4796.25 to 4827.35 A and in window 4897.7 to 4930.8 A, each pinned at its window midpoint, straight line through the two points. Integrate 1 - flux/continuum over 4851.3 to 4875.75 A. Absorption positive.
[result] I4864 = 2.3 A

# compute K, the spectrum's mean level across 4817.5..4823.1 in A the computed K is 0.62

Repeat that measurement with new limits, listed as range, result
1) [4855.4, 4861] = 0.557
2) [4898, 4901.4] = 0.589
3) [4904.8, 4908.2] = 0.595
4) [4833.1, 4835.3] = 0.588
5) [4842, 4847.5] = 0.583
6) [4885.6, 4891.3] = 0.569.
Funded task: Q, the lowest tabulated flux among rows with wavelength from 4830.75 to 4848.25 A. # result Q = 0.5709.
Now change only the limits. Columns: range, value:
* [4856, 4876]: 0.5065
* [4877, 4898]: 0.561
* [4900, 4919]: 0.5659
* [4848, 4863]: 0.5106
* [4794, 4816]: 0.6184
